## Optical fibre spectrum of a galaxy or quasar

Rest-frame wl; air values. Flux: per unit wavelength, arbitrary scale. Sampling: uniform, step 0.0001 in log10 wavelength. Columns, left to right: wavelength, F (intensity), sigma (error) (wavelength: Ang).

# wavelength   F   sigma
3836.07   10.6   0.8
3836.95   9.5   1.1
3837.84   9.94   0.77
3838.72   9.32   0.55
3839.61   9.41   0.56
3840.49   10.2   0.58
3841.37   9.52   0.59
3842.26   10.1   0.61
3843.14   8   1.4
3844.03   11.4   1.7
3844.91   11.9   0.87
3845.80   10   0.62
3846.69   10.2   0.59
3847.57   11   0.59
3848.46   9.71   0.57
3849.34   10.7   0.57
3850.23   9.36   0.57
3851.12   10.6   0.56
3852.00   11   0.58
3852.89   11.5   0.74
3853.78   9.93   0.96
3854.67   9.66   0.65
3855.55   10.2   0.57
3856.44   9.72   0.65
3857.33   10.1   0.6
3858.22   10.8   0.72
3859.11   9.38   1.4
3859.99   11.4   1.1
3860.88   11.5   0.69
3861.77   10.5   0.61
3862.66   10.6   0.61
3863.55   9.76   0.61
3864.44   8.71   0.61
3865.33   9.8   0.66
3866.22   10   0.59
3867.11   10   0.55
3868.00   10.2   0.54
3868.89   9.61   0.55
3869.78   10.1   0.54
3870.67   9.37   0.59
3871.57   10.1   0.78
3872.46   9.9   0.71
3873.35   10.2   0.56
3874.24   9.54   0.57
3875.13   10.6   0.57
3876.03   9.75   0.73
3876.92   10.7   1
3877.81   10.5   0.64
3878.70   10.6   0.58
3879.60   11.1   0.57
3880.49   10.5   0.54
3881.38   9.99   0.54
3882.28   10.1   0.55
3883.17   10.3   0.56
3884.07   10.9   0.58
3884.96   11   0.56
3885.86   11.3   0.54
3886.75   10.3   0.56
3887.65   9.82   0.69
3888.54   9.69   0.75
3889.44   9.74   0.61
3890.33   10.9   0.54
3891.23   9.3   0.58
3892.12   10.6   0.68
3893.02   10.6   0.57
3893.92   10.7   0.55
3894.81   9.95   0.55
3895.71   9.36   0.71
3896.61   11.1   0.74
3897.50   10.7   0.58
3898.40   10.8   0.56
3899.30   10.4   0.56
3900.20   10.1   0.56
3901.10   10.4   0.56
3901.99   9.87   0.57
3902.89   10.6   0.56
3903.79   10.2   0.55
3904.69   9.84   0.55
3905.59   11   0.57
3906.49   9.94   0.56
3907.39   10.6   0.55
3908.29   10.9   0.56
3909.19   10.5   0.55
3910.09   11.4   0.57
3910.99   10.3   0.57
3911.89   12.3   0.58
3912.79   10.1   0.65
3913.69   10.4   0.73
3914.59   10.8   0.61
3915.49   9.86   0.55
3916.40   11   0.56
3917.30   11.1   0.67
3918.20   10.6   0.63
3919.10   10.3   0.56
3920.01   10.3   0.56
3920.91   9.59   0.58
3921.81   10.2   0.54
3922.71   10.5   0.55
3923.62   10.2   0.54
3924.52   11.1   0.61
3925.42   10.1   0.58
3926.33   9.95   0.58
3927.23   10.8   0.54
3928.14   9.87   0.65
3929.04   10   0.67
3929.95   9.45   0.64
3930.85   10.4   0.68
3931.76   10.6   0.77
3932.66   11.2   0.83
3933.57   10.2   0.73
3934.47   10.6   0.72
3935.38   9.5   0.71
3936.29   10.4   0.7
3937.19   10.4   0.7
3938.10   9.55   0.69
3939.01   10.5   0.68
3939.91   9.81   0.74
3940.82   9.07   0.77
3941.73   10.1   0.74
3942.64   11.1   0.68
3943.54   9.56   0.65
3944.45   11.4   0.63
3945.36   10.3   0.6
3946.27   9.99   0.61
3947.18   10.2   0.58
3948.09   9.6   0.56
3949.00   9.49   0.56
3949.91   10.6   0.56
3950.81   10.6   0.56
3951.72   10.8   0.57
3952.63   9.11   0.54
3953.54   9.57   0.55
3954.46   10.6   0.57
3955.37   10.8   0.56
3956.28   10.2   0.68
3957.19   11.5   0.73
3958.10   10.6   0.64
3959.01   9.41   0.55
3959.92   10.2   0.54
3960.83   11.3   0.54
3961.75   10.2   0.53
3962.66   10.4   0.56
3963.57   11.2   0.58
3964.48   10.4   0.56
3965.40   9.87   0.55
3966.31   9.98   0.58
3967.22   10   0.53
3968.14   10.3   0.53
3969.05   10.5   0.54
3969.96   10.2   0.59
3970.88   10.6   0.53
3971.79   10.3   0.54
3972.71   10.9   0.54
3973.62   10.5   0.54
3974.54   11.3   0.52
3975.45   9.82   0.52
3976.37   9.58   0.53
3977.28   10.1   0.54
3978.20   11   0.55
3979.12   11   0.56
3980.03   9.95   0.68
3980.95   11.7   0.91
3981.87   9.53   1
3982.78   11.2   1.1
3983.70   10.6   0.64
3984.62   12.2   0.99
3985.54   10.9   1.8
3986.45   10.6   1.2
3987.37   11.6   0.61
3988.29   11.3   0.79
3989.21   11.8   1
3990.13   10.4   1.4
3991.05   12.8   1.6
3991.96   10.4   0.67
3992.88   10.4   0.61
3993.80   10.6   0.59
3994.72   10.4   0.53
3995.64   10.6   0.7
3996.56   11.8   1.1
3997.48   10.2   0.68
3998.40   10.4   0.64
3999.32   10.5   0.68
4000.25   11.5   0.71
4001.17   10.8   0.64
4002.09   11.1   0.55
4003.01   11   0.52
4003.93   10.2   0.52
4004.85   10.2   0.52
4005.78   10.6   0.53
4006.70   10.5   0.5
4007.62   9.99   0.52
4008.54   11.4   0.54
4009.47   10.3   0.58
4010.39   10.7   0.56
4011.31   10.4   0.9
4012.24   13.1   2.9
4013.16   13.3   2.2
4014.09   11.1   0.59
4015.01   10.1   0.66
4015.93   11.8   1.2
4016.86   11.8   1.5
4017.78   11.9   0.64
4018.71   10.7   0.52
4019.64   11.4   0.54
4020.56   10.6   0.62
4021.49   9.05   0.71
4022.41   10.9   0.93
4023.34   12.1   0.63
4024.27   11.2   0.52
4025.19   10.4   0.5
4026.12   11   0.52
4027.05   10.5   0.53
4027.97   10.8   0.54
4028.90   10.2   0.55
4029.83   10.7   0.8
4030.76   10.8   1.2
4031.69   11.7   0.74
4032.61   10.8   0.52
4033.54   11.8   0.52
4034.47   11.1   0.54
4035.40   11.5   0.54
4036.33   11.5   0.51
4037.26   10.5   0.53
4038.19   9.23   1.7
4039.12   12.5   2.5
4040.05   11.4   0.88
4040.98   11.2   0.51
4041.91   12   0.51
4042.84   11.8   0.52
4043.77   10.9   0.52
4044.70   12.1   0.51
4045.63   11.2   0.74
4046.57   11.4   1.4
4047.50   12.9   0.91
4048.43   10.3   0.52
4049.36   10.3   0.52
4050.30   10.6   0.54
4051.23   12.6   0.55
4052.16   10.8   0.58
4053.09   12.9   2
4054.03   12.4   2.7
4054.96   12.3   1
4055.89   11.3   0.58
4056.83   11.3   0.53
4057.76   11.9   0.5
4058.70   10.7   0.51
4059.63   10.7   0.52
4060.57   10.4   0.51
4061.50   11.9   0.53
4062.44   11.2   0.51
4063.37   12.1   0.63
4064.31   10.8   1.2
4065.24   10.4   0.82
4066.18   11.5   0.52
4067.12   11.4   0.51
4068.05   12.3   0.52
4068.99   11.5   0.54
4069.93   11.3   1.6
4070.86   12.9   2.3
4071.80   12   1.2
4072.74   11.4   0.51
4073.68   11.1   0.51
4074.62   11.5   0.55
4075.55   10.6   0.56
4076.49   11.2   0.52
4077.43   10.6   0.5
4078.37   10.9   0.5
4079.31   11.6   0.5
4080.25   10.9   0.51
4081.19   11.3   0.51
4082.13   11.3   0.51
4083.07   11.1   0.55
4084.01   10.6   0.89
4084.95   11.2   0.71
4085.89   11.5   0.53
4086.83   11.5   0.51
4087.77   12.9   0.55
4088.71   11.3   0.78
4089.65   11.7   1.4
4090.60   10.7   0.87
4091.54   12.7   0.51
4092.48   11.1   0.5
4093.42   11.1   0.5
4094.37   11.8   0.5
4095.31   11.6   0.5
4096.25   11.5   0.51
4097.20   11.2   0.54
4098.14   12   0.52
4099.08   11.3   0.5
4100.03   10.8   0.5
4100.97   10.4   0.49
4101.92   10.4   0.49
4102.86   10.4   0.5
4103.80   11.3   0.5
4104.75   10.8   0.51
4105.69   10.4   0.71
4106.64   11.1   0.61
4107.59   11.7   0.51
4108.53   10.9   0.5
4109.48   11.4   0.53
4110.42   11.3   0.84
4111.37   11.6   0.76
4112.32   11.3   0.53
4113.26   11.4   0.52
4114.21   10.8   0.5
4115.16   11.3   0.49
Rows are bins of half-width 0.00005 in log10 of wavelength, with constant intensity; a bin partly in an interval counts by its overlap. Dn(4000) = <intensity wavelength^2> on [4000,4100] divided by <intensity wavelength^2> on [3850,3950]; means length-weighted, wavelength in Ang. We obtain 1.2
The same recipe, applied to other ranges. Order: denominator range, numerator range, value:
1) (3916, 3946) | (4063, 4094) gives 1.19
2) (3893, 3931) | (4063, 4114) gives 1.18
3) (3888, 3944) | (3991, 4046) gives 1.12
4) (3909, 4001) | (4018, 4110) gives 1.13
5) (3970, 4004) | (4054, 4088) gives 1.10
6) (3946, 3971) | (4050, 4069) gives 1.17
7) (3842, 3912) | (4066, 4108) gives 1.22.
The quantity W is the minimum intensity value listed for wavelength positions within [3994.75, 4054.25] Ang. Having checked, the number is 9.05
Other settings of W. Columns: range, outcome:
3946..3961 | 9.11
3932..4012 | 9.07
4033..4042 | 9.23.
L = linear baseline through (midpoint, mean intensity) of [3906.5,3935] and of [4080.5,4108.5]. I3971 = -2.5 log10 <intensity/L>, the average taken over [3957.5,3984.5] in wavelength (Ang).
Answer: 0.02 mag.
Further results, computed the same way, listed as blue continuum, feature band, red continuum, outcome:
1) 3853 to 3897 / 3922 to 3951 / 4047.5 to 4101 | 0.038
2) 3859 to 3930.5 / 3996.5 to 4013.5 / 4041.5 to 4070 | 0.019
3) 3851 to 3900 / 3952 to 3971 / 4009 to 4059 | 0.050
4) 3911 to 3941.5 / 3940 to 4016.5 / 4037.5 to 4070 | 0.014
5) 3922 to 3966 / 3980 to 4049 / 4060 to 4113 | -0.026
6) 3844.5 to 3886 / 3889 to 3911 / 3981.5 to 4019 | 0.008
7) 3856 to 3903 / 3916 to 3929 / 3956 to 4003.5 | 0.005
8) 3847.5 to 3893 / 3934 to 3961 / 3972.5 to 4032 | 0.042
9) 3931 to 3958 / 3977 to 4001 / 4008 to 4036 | -0.016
